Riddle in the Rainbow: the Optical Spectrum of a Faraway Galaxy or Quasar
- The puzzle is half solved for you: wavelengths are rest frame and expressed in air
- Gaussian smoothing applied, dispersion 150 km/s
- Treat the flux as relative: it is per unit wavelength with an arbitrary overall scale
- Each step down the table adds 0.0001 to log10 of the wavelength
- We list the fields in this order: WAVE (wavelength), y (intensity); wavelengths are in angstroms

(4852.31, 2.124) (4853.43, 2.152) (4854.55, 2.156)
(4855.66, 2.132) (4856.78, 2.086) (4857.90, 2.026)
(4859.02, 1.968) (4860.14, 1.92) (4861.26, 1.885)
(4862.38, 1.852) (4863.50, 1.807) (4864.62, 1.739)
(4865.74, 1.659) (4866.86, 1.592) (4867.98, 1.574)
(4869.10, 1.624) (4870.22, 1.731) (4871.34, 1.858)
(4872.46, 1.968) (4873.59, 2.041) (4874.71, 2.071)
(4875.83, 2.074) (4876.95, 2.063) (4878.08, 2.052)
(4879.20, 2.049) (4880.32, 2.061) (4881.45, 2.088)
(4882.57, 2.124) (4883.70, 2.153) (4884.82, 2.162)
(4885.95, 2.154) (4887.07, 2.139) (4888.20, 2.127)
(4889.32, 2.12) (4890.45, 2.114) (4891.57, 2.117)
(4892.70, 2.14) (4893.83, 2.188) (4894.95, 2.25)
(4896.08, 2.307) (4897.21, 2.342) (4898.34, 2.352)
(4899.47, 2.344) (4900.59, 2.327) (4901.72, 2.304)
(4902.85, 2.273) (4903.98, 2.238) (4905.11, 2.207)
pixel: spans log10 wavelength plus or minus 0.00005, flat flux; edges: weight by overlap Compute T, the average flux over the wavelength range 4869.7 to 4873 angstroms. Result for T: 1.85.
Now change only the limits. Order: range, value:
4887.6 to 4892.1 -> 2.12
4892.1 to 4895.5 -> 2.19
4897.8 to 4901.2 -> 2.34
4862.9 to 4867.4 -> 1.7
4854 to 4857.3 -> 2.13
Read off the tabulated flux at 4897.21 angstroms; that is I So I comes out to 2.342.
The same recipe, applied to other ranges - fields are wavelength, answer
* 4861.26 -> 1.885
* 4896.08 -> 2.307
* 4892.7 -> 2.14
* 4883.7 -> 2.153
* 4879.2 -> 2.049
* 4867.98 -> 1.574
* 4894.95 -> 2.25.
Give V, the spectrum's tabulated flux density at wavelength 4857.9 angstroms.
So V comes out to 2.026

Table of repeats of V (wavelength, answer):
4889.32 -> 2.12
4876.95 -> 2.063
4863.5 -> 1.807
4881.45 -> 2.088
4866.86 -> 1.592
